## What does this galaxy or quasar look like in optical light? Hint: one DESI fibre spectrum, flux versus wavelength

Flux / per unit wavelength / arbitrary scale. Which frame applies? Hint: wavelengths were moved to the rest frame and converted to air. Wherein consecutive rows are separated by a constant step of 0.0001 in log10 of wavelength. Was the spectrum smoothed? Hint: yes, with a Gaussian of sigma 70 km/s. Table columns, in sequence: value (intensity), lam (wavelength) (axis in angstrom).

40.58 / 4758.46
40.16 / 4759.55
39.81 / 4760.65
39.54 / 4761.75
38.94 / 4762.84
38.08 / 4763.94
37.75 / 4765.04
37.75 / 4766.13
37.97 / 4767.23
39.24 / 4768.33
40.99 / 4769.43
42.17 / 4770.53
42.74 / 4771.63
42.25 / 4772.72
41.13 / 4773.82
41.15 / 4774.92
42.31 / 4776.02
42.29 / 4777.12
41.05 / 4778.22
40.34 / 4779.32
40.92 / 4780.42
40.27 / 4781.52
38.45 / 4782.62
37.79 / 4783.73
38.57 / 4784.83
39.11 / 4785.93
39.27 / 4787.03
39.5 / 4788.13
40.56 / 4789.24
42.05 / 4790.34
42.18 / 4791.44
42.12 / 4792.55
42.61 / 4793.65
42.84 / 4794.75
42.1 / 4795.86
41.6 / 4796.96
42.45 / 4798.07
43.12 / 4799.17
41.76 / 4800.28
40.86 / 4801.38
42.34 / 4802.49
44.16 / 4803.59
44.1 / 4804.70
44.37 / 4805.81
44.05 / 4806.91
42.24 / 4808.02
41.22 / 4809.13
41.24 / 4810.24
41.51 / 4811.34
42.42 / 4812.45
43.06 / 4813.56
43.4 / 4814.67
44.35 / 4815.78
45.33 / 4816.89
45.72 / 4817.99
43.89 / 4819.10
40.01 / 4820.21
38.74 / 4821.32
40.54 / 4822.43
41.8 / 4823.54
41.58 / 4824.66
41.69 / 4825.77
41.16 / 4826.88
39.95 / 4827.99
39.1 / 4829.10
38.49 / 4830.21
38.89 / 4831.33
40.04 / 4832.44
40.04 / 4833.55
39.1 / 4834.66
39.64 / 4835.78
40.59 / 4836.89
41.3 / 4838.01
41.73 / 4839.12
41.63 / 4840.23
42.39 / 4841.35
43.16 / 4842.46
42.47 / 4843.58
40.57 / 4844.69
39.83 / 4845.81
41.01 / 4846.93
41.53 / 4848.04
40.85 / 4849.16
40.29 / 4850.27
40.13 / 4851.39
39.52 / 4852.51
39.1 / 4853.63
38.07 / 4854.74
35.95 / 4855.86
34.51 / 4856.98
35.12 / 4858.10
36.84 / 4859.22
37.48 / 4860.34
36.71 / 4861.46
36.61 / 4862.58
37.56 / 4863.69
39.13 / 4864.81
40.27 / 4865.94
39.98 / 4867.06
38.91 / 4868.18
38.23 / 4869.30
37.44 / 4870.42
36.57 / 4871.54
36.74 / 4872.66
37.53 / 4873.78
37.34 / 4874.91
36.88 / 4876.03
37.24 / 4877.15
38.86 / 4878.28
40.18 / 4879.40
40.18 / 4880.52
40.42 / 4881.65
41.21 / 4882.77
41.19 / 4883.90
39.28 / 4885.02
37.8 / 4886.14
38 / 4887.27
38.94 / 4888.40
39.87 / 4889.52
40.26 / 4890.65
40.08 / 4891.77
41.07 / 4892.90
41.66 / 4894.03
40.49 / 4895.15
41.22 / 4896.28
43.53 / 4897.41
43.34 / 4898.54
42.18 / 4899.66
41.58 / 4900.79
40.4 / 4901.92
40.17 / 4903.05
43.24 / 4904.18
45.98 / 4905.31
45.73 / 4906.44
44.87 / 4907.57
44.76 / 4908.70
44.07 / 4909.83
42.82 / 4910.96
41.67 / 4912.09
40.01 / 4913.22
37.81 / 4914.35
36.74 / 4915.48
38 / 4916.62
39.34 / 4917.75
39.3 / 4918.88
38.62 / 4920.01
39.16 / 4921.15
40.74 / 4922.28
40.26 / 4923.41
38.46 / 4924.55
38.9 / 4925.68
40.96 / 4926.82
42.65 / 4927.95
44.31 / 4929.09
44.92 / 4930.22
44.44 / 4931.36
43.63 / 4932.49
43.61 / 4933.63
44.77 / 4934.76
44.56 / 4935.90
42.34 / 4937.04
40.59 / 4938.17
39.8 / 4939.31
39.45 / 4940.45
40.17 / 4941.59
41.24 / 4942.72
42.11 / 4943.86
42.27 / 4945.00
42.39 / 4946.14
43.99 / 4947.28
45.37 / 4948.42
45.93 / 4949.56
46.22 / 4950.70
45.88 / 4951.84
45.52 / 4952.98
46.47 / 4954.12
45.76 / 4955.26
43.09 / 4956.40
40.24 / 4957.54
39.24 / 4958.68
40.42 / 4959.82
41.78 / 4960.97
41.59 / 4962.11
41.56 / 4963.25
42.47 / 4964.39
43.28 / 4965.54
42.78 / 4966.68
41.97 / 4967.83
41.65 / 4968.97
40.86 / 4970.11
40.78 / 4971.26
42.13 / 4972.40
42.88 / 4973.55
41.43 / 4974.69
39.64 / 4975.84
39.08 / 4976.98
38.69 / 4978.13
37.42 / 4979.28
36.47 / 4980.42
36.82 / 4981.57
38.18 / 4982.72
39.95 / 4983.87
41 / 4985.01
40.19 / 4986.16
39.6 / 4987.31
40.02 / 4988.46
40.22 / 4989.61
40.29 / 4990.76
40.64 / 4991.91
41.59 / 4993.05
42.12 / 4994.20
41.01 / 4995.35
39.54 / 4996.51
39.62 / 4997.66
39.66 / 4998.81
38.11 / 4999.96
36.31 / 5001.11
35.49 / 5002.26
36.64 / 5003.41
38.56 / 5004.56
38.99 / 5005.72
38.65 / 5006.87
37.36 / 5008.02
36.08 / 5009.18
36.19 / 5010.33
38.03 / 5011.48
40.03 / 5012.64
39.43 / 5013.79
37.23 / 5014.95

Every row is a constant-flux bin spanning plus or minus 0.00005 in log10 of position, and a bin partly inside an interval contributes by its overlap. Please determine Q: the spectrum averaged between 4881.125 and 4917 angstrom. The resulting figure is 41.2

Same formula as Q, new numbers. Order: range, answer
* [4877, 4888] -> 39.5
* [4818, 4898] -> 39.6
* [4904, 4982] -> 41.8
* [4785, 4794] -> 40.8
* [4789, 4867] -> 40.9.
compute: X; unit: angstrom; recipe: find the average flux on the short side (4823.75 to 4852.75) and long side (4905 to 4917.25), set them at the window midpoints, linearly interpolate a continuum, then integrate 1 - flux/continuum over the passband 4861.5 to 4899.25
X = 1.9 angstrom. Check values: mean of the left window 40.7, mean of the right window 41.9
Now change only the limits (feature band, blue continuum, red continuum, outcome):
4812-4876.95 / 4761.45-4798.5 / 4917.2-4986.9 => 1.72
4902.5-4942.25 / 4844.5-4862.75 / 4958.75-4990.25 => -2.05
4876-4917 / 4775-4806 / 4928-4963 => 1.54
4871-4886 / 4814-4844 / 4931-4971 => 1.15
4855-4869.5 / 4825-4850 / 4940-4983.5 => 1.22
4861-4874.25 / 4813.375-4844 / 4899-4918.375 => 1.14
